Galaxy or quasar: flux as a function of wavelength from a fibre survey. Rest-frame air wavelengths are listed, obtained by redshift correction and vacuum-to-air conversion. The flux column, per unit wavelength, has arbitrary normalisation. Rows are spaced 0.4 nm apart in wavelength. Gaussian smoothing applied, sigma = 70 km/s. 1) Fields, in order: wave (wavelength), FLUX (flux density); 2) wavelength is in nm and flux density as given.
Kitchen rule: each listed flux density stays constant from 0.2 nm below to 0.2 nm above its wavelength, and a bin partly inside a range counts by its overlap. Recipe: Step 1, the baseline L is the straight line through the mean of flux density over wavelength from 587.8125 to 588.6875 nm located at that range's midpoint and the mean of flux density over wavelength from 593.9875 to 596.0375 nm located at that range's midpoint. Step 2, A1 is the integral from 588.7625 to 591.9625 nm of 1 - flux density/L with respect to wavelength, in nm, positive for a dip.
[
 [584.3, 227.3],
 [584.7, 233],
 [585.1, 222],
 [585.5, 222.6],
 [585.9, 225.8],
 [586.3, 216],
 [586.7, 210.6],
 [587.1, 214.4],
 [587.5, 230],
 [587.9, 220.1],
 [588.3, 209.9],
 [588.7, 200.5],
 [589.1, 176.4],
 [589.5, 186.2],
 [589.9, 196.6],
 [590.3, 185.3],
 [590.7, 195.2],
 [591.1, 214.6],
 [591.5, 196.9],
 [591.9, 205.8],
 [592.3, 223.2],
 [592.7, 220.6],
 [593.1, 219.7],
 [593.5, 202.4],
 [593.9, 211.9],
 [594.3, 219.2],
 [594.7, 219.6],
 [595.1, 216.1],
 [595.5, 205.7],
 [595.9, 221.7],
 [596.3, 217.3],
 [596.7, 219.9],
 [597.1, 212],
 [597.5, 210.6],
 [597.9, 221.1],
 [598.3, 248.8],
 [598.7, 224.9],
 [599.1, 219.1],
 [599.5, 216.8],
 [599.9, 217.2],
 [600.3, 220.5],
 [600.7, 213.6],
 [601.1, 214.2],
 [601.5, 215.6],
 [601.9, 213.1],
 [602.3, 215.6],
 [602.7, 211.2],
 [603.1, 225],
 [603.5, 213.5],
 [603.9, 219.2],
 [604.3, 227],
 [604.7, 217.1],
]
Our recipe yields 0.276 nm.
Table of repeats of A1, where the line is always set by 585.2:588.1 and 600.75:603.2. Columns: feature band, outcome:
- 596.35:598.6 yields -0.06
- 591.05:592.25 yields 0.06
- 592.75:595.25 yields 0.03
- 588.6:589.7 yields 0.16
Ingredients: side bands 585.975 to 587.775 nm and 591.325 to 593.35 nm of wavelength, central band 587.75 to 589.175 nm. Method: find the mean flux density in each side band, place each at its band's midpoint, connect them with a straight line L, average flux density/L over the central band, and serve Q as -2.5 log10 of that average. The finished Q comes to 0.07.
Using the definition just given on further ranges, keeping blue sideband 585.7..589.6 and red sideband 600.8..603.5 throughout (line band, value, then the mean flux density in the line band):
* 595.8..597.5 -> -0.02 mag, 217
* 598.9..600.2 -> -0.02 mag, 218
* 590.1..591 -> 0.10 mag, 193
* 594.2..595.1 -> -0.03 mag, 219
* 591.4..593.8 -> 0.00 mag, 212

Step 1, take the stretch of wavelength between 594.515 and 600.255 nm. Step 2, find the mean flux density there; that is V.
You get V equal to 219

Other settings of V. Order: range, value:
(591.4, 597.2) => 214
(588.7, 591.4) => 193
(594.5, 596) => 215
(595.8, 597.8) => 216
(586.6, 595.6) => 208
